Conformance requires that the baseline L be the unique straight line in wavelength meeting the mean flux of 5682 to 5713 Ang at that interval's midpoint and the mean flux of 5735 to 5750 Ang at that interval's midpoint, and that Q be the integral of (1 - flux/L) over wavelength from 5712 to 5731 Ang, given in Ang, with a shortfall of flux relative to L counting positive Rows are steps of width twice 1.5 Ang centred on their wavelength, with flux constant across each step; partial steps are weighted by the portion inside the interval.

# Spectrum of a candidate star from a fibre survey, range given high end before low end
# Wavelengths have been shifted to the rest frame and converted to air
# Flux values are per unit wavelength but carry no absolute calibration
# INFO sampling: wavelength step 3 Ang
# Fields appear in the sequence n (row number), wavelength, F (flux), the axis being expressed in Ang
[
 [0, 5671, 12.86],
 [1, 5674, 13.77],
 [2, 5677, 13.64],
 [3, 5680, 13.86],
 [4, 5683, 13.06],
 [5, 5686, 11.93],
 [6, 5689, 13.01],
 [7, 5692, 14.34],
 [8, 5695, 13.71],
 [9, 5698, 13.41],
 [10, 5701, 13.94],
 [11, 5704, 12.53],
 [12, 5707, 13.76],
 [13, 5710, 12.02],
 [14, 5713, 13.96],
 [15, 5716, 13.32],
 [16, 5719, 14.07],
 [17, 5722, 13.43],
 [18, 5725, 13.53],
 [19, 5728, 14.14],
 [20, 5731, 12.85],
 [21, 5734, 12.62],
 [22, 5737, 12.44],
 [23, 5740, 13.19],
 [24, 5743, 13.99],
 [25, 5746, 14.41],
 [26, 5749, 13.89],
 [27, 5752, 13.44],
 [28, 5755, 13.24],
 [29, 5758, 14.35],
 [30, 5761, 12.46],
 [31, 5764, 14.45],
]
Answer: -0.40 Ang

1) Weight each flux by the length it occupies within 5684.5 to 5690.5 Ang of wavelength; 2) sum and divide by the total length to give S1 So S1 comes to 12.5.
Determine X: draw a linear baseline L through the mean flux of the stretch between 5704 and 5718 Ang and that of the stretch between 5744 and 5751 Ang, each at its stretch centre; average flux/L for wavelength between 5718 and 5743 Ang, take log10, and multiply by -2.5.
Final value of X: 0.03 mag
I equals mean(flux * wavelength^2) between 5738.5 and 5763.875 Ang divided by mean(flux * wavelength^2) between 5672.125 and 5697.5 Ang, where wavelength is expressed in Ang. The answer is 1.04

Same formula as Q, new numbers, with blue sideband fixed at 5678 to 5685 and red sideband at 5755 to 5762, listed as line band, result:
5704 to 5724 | 0.0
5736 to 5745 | 0.1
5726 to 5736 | 0.2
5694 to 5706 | 0.0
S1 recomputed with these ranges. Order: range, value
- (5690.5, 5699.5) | 13.8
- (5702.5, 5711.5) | 12.8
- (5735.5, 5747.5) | 13.5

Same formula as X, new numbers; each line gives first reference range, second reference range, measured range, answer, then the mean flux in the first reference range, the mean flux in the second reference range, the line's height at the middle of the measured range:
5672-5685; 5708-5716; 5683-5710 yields 0.00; 13.5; 13.1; 13.3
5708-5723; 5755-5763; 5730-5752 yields 0.00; 13.4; 13.4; 13.4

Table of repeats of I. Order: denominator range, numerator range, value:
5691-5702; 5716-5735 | 0.98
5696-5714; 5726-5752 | 1.03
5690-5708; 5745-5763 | 1.02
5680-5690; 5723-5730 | 1.09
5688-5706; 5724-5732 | 1.01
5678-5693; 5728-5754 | 1.03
